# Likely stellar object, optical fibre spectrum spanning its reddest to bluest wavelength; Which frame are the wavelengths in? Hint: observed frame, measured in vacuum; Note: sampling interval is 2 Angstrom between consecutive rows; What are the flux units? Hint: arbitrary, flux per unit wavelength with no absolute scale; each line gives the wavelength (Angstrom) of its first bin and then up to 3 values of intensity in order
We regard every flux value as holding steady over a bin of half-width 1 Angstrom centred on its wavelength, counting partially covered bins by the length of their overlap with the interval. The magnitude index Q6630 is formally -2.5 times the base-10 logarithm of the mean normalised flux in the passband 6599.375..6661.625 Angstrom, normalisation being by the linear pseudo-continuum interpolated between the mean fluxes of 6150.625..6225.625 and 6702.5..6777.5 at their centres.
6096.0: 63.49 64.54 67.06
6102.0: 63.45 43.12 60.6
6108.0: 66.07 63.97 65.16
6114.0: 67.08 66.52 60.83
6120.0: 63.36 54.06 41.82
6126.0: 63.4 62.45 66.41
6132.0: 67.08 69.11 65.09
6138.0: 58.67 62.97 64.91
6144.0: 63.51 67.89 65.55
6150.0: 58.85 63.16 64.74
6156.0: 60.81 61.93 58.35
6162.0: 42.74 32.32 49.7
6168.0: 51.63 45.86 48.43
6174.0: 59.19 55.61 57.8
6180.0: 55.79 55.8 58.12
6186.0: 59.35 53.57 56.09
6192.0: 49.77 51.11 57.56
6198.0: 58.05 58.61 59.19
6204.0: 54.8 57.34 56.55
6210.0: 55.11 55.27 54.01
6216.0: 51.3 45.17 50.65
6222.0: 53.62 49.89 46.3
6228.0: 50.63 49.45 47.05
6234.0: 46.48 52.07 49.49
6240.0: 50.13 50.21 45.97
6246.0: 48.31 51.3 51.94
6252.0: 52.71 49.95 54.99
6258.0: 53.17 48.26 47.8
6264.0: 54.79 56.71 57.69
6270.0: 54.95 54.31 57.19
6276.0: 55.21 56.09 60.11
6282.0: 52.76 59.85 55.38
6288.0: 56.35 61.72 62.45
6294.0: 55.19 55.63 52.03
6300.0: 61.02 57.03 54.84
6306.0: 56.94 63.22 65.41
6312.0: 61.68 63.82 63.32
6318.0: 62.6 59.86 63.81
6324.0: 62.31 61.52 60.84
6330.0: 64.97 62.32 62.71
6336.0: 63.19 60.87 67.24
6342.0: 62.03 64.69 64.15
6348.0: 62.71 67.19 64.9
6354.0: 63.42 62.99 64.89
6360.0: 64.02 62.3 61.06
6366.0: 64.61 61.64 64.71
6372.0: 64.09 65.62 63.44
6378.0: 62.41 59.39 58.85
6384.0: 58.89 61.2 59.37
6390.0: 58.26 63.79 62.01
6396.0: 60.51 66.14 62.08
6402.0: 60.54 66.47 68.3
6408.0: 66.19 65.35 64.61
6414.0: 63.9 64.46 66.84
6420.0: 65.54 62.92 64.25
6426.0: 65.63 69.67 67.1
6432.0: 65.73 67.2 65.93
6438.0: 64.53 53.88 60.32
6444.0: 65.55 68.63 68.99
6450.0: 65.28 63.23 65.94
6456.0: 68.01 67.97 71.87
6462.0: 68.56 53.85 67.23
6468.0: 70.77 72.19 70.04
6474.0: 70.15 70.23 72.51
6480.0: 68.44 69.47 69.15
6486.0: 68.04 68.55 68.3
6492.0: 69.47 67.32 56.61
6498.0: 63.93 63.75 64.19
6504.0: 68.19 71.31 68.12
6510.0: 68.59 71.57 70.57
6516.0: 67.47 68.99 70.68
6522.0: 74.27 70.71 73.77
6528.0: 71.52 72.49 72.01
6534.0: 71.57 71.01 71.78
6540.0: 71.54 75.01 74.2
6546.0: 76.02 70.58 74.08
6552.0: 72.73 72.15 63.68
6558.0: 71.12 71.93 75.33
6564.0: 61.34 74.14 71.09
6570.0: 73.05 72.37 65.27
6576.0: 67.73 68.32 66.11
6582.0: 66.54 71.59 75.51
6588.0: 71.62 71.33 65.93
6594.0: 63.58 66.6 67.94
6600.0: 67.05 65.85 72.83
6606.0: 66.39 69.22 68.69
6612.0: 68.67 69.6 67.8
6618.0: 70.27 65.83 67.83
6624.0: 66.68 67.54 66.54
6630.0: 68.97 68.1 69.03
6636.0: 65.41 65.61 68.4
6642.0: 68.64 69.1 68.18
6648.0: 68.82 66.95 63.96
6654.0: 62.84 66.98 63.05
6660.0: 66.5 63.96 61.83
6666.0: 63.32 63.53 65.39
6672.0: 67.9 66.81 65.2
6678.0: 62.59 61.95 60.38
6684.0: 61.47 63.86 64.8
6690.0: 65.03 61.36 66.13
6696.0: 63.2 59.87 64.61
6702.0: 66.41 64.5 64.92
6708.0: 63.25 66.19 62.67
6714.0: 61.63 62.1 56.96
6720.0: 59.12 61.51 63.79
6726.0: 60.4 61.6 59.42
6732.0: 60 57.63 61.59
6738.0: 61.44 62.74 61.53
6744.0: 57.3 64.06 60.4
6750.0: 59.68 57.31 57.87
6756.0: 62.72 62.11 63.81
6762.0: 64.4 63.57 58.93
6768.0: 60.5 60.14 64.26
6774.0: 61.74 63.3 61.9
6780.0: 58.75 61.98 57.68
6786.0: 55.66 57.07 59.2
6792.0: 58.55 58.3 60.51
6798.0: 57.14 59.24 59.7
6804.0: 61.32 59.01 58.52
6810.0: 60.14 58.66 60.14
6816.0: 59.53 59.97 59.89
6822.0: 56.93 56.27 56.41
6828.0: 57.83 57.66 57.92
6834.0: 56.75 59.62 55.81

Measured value -0.13 mag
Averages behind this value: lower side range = 54.3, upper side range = 61.5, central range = 67.4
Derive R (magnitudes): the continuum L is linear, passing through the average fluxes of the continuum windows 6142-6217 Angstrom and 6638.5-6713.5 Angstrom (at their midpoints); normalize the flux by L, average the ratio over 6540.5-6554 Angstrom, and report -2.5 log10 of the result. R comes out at -0.178 mag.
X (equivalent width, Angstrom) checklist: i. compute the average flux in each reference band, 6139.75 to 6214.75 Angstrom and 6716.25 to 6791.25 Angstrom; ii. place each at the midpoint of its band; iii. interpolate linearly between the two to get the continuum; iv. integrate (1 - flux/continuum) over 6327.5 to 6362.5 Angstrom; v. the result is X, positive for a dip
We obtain -3.73 Angstrom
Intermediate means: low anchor 56.3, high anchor 60.6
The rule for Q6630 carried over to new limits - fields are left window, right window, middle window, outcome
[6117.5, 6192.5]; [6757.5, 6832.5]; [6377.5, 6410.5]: -0.07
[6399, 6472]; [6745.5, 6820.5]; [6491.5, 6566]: -0.10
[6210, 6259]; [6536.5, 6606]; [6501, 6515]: -0.04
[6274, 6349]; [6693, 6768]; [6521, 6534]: -0.18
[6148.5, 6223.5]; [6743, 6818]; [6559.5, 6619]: -0.18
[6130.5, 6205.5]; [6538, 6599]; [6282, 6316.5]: 0.05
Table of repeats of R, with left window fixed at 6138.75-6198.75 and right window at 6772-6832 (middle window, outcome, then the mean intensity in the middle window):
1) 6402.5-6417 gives -0.14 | 65.4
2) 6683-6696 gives -0.09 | 63.7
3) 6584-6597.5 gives -0.19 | 69.2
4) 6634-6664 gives -0.14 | 66.3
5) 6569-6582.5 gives -0.18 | 68.6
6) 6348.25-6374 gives -0.12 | 63.9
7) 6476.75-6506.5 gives -0.16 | 67.2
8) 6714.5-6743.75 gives -0.03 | 60.6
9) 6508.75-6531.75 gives -0.22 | 71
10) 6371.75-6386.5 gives -0.08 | 61.6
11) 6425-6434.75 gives -0.17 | 67.1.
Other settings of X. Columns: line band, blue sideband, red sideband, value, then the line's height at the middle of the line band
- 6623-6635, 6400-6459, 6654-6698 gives -0.7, 64.2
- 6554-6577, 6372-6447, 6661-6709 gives -2.2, 63.8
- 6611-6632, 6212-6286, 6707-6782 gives -3.2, 59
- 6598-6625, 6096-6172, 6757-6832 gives -3.8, 59.7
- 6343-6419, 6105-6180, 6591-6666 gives -0.3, 63.1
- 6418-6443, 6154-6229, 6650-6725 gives -2.6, 58.4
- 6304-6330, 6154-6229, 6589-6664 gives -2.0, 57.5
